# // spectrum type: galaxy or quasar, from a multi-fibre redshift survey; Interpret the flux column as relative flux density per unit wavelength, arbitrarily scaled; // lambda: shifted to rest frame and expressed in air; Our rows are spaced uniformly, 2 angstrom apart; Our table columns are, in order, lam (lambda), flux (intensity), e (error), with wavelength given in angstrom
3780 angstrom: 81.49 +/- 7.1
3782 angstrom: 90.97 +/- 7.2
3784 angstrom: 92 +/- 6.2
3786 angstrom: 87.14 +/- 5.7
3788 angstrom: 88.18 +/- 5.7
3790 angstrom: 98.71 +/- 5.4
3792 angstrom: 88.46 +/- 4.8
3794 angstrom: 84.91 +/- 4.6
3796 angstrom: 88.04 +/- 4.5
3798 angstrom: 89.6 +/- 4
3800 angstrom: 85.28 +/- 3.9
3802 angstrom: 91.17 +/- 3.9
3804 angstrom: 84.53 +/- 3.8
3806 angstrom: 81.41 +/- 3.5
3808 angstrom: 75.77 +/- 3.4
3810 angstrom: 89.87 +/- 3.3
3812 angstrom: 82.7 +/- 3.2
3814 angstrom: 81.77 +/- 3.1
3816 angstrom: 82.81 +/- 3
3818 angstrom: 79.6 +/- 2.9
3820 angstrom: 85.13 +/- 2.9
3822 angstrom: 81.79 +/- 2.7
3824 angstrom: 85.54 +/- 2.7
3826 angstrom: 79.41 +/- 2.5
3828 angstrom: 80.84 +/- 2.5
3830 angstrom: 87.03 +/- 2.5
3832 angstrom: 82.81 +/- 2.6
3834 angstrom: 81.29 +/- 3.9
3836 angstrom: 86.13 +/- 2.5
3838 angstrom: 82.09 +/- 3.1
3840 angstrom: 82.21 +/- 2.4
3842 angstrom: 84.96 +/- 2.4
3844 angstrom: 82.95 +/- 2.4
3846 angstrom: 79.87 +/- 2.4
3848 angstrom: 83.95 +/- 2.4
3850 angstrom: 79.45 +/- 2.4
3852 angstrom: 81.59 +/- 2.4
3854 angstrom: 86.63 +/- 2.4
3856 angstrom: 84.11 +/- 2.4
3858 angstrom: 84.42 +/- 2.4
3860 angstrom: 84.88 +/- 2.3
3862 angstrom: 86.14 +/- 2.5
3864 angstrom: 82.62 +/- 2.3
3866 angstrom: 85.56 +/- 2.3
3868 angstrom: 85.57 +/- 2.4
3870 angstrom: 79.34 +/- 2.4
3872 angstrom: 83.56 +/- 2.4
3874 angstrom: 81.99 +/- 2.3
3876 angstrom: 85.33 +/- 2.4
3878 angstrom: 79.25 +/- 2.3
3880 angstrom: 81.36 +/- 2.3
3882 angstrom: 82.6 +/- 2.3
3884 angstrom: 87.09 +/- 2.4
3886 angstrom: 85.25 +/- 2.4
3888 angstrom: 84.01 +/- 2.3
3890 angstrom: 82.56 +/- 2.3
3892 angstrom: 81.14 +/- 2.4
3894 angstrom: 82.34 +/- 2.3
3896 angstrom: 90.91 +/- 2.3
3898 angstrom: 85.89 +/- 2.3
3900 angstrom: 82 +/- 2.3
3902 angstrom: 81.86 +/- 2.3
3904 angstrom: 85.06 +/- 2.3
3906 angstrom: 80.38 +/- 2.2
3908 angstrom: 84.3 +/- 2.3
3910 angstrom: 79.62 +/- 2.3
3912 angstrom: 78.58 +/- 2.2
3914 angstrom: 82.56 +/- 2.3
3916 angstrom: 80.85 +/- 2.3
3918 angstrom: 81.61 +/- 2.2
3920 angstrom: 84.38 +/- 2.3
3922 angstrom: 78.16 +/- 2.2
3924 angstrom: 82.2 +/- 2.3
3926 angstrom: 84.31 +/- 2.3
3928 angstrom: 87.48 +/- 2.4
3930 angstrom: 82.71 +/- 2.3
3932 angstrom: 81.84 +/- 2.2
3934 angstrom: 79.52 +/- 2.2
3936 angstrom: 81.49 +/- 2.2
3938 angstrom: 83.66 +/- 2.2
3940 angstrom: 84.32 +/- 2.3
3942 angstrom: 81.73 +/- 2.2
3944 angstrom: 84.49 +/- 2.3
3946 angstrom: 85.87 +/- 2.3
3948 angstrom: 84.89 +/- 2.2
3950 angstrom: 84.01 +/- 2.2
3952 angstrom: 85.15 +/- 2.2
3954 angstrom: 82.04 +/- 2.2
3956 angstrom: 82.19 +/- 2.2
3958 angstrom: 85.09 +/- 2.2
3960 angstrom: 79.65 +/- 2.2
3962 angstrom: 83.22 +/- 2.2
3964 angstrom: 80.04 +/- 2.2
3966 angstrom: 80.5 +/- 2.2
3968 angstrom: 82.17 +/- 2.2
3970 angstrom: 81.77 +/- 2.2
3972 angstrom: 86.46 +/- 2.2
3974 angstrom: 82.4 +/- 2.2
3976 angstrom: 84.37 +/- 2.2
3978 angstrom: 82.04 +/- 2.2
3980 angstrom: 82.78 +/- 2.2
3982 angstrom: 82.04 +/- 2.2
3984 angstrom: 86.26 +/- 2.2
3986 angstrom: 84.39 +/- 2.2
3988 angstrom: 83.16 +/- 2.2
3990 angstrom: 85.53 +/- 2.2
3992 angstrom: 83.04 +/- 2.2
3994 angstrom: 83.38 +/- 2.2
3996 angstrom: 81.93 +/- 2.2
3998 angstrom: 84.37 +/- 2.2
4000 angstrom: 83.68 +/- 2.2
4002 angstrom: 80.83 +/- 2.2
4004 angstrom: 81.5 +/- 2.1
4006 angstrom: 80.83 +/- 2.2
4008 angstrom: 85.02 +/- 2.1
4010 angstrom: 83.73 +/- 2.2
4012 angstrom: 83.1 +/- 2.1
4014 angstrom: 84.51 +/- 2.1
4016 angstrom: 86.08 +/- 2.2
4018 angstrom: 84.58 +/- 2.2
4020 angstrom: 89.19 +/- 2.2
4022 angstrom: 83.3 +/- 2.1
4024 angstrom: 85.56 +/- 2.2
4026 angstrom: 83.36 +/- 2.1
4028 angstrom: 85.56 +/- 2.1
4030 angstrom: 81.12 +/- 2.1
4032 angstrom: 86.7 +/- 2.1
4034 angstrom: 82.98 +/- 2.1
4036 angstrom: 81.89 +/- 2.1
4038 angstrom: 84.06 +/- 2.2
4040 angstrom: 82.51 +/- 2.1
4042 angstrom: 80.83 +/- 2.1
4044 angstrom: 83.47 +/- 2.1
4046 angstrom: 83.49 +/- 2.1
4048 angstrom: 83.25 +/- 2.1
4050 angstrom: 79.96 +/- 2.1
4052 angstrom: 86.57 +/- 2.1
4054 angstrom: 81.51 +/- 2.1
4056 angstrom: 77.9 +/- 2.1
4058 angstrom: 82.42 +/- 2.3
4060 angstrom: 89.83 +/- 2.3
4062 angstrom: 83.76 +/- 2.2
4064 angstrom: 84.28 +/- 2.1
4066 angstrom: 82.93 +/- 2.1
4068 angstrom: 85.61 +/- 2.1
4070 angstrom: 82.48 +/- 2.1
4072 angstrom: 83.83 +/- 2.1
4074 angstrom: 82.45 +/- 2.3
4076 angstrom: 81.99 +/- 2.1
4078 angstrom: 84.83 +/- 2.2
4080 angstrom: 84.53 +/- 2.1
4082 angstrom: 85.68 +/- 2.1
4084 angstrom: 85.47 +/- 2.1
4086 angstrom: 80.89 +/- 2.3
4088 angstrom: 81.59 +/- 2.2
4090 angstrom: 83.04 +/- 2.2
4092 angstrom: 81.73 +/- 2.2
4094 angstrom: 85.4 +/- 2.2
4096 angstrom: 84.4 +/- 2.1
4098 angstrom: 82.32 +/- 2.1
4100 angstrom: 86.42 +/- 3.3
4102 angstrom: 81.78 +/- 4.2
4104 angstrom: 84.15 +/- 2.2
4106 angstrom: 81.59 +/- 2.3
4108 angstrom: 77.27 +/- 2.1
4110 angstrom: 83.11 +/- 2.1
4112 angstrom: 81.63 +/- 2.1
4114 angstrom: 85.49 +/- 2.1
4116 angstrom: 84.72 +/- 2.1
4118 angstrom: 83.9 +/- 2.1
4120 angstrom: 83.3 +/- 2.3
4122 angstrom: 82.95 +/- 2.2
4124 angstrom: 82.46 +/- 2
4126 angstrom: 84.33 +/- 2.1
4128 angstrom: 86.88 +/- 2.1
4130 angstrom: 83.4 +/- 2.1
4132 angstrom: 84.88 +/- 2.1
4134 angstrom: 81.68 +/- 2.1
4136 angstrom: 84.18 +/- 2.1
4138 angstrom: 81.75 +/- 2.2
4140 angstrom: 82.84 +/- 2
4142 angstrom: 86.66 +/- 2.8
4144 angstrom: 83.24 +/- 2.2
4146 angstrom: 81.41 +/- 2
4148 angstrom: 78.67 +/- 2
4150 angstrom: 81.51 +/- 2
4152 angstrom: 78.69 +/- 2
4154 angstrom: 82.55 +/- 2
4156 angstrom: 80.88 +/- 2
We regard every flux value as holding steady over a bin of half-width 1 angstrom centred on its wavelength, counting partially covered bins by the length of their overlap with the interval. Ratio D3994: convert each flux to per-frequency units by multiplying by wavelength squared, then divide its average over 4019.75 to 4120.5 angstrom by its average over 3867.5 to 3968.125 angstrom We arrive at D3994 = 1.09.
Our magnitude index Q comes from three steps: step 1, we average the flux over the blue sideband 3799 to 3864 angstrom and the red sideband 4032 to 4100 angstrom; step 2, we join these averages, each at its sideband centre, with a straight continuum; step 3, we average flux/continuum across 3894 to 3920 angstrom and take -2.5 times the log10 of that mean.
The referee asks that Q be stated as 0.01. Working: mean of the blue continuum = 83.4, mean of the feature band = 82.8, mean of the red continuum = 83.4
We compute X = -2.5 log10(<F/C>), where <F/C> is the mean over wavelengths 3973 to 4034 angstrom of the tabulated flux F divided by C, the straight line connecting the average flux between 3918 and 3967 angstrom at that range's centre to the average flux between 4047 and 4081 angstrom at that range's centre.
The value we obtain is -0.01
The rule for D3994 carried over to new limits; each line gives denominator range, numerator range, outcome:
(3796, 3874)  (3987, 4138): 1.12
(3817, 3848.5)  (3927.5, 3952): 1.06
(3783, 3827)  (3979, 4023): 1.08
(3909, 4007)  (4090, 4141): 1.09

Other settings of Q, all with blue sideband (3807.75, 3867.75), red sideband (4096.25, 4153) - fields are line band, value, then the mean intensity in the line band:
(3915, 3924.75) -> 0.023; 81.4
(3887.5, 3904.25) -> -0.010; 83.9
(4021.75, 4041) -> -0.009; 83.7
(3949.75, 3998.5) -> 0.000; 83.1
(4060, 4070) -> -0.020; 84.5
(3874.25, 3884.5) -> 0.005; 82.8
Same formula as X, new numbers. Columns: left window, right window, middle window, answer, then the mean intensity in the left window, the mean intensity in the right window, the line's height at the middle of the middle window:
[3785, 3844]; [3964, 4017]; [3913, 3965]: 0.01 mag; 84.8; 83.2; 83.7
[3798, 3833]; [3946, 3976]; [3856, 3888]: 0.00 mag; 83.6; 83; 83.3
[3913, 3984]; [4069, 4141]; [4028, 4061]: 0.00 mag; 82.8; 83.3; 83.1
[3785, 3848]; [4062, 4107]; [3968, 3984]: 0.01 mag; 84.6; 83.5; 83.9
